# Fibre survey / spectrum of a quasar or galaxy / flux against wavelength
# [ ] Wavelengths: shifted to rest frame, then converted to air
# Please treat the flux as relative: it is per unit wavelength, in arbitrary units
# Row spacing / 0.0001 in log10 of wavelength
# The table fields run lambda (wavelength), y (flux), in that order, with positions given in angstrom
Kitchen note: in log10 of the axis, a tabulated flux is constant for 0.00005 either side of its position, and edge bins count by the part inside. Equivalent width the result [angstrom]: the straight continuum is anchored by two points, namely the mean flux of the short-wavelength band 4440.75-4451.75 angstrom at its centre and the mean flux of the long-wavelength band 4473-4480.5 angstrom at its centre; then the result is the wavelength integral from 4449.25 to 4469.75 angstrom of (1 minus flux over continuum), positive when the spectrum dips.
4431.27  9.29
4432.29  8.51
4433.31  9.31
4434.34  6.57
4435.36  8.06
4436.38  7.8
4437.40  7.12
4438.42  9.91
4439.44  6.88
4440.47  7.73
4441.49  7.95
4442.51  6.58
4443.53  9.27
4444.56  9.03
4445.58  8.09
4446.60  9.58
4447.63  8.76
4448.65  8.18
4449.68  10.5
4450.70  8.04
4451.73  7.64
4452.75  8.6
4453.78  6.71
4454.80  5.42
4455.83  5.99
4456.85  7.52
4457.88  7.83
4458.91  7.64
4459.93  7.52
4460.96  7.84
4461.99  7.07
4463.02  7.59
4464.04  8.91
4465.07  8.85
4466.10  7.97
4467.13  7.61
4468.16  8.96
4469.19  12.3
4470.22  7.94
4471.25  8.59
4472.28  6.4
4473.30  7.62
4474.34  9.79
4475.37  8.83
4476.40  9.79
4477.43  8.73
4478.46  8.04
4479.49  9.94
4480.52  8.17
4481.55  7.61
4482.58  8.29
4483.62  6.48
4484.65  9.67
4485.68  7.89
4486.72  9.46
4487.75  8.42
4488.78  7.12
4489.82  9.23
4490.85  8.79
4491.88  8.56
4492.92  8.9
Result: 1.6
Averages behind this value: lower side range 8.53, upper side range 8.94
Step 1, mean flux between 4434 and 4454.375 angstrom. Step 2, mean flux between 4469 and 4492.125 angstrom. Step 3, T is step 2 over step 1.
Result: 1.05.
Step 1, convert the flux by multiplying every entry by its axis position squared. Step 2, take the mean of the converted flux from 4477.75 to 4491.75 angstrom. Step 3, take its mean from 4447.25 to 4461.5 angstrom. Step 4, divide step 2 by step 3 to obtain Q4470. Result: 1.1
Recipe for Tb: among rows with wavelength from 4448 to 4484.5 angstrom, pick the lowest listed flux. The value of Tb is 5.42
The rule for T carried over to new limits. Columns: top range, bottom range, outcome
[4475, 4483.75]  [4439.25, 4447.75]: 1.03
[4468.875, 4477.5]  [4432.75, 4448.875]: 1.08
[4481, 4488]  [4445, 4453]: 0.95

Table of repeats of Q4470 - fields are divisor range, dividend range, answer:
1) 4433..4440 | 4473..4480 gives 1.16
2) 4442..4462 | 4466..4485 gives 1.09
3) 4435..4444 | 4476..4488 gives 1.10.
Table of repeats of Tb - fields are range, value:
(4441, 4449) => 6.58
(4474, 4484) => 6.48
